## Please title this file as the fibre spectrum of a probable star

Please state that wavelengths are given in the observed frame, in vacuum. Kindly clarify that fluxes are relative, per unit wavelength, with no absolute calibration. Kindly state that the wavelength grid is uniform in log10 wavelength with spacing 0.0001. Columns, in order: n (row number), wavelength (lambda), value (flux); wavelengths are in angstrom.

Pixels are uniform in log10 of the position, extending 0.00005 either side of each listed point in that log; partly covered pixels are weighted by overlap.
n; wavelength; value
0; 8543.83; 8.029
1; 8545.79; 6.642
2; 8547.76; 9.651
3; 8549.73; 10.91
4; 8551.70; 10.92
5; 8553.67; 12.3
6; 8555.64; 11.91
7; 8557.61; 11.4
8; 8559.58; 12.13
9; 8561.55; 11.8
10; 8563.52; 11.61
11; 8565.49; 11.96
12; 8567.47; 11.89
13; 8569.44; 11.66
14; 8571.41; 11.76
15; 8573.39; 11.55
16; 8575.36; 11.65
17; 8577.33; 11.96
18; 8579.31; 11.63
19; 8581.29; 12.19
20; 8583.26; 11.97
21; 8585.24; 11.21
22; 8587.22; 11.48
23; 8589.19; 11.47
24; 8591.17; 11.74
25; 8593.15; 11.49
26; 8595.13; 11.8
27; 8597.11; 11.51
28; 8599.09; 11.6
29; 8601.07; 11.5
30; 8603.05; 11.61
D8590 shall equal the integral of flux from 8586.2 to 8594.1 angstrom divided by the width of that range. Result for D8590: 11.5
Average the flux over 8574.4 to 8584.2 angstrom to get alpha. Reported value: 11.9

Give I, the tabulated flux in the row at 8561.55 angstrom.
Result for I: 11.8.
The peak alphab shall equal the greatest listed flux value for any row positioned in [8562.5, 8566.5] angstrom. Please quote 11.96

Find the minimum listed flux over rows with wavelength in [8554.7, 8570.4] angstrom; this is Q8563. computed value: 11.4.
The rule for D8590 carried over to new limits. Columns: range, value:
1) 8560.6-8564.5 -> 11.7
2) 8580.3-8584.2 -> 12.1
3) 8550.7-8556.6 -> 11.7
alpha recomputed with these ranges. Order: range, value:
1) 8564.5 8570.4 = 11.8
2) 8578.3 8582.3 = 11.9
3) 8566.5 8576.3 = 11.7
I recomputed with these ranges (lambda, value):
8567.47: 11.89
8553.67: 12.3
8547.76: 9.651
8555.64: 11.91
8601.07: 11.5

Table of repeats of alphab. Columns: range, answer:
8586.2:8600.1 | 11.8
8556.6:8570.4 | 12.13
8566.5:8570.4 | 11.89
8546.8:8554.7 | 12.3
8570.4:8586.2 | 12.19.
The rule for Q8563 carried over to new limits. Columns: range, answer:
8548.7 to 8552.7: 10.91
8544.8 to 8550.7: 6.642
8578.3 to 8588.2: 11.21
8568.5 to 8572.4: 11.66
